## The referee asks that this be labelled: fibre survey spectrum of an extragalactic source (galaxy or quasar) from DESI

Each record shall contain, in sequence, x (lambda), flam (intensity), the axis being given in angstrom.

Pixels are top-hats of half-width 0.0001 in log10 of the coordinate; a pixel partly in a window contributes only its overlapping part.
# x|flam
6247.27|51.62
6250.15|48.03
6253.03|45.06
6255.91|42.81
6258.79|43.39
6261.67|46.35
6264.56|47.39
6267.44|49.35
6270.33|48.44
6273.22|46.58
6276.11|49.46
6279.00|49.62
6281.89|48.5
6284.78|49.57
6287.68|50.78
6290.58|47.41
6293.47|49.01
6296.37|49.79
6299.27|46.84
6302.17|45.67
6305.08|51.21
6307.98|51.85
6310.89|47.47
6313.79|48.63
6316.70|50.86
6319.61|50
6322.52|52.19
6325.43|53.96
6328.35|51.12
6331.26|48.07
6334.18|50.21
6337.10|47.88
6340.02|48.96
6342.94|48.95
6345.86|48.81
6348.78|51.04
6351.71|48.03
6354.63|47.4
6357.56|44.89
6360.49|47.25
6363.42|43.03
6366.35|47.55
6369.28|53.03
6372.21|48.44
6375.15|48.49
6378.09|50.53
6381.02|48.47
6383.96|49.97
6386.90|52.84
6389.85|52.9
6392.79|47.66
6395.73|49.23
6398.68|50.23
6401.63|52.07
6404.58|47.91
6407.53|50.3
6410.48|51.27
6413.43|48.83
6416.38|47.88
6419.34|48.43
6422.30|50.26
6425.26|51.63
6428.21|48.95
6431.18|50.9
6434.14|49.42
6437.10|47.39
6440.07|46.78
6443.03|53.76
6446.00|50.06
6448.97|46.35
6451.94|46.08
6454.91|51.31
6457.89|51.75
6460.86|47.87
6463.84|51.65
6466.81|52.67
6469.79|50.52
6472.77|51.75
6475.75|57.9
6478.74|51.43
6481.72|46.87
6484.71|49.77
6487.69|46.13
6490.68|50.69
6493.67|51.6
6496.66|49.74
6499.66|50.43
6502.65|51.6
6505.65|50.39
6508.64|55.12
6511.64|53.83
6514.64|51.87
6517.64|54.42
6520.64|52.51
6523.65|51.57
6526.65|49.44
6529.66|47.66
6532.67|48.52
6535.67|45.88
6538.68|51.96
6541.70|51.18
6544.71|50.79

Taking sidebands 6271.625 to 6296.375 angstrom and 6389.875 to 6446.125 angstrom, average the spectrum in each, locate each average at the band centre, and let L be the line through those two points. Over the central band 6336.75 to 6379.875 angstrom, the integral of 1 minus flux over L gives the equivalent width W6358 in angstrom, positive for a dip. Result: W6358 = 0.9 angstrom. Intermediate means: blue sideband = 48.9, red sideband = 49.7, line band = 48.3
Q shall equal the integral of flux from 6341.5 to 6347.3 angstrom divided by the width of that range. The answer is 48.9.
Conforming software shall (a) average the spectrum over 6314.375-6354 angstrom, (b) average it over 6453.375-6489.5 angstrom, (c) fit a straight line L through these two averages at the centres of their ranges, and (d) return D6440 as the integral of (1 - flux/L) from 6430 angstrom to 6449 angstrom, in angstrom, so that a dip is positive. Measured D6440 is 0.4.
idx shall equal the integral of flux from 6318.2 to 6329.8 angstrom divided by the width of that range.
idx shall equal 51.8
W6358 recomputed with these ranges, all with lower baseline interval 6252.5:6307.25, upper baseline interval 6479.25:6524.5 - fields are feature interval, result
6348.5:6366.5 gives 0.8 angstrom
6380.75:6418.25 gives -0.3 angstrom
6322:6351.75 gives -0.8 angstrom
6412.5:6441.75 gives 0.5 angstrom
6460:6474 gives -0.1 angstrom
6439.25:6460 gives 0.4 angstrom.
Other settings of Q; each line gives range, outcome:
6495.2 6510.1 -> 51.4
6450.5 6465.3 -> 49.7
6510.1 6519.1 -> 53.4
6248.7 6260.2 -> 44.8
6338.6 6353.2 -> 49.2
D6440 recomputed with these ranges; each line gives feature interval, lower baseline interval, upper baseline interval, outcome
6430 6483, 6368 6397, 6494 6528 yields 0.9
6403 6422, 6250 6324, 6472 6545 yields 0.2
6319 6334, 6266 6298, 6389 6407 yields -0.5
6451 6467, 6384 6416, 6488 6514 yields 0.2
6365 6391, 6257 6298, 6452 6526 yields -0.3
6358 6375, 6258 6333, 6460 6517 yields 0.7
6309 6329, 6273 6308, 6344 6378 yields -0.8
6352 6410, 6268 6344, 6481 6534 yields 0.9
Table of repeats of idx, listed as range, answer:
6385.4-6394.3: 51.1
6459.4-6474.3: 50.9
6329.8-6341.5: 48.8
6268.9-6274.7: 47.5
